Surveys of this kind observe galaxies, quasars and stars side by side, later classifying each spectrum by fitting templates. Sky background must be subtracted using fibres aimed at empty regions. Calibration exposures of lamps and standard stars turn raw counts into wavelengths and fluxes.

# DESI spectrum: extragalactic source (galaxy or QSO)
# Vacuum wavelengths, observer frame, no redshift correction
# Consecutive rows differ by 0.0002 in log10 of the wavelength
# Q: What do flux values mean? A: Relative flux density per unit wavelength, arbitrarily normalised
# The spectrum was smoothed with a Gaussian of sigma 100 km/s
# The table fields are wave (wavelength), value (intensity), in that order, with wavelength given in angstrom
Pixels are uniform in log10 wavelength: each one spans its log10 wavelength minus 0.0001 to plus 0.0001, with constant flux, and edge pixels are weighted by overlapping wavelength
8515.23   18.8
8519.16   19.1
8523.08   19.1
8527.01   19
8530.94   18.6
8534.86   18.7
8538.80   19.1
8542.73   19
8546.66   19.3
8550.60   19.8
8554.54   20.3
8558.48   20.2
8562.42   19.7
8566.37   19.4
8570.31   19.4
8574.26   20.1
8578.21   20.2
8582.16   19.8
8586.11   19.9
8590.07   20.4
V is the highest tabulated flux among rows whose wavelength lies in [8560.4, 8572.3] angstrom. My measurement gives 19.7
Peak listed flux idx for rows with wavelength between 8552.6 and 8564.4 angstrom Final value 20.3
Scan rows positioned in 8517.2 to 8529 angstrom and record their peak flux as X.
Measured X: 19.1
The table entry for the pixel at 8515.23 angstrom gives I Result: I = 18.8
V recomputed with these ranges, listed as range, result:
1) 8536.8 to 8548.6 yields 19.3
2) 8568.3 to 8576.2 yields 20.1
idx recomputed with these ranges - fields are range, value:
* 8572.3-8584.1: 20.2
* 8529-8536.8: 18.7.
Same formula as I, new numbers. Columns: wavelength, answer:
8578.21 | 20.2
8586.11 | 19.9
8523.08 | 19.1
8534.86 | 18.7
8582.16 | 19.8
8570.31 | 19.4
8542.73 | 19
